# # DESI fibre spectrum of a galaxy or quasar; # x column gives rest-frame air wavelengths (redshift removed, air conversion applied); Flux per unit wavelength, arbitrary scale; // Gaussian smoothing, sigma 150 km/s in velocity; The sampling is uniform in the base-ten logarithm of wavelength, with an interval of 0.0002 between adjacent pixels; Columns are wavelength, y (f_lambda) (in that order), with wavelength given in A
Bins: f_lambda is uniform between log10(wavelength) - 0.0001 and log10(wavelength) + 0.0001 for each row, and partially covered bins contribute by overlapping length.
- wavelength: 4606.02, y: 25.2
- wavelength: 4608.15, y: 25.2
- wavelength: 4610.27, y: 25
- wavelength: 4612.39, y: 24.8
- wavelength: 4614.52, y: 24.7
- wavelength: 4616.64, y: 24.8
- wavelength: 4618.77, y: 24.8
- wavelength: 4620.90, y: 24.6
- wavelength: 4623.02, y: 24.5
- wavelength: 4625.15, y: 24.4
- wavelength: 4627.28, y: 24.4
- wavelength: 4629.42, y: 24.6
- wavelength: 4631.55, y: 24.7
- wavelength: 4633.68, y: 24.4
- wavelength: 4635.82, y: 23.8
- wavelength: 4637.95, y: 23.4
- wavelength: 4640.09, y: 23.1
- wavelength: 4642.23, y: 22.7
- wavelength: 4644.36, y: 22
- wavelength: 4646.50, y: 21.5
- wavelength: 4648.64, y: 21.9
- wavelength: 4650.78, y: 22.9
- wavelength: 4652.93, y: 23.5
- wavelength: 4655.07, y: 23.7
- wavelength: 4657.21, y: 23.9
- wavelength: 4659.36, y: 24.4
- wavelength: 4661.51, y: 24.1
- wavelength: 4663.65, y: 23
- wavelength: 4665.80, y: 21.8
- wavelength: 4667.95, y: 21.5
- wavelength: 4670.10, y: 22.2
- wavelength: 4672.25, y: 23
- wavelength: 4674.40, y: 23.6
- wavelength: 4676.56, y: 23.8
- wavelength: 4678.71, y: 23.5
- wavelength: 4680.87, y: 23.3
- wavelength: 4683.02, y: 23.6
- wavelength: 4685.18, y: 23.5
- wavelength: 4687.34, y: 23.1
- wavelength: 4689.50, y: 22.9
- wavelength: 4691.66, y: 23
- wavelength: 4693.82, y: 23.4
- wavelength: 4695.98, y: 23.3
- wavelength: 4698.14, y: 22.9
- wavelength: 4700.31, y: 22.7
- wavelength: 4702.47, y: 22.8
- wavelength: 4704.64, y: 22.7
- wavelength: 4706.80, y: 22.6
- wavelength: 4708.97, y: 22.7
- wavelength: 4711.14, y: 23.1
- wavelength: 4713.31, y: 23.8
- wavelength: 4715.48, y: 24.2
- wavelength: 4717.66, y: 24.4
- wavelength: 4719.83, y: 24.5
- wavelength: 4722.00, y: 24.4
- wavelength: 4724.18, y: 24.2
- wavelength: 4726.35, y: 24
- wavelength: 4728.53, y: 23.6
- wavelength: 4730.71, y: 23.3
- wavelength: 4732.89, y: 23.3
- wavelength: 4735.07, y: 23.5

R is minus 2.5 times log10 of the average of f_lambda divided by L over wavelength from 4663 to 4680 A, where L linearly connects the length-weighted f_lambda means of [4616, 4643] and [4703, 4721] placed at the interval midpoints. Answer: 0.05 mag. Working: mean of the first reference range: 24.2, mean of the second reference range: 23.5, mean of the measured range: 22.8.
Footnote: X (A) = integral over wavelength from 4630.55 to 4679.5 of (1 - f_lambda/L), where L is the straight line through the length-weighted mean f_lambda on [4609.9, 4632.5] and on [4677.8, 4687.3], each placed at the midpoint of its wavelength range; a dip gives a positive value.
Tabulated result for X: 1.7 A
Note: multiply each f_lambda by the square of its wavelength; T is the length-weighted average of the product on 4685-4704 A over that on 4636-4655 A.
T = 1.03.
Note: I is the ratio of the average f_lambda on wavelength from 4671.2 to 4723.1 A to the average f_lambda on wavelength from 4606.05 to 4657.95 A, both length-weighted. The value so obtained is 1.0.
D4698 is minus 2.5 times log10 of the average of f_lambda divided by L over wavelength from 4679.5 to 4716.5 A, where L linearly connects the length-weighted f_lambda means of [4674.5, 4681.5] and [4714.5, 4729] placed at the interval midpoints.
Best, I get 0.032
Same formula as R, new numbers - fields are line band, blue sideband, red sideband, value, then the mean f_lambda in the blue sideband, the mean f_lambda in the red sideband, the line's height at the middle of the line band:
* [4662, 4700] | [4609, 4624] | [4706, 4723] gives 0.048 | 24.8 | 23.7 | 24.1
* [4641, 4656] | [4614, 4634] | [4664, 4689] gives 0.058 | 24.6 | 23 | 23.8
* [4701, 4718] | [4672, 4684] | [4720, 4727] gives 0.037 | 23.5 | 24.3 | 24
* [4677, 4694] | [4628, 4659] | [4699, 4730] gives 0.007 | 23.3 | 23.5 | 23.5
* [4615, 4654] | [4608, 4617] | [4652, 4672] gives 0.020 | 24.9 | 23.1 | 24.1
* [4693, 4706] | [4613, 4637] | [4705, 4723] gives 0.039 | 24.5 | 23.7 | 23.8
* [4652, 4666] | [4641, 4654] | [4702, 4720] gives -0.047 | 22.4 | 23.4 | 22.6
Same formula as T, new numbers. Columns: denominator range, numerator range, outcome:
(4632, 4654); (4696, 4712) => 1.02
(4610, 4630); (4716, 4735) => 1.02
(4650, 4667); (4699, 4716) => 1.01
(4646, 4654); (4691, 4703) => 1.04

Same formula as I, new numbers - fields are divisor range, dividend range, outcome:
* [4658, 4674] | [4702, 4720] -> 1.02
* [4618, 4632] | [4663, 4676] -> 0.92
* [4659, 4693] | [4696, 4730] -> 1.02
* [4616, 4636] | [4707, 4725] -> 0.97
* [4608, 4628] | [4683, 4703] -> 0.93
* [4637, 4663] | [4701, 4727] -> 1.02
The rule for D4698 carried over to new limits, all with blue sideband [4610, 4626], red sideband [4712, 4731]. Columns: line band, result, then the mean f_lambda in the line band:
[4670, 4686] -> 0.043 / 23.4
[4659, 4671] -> 0.076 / 22.8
